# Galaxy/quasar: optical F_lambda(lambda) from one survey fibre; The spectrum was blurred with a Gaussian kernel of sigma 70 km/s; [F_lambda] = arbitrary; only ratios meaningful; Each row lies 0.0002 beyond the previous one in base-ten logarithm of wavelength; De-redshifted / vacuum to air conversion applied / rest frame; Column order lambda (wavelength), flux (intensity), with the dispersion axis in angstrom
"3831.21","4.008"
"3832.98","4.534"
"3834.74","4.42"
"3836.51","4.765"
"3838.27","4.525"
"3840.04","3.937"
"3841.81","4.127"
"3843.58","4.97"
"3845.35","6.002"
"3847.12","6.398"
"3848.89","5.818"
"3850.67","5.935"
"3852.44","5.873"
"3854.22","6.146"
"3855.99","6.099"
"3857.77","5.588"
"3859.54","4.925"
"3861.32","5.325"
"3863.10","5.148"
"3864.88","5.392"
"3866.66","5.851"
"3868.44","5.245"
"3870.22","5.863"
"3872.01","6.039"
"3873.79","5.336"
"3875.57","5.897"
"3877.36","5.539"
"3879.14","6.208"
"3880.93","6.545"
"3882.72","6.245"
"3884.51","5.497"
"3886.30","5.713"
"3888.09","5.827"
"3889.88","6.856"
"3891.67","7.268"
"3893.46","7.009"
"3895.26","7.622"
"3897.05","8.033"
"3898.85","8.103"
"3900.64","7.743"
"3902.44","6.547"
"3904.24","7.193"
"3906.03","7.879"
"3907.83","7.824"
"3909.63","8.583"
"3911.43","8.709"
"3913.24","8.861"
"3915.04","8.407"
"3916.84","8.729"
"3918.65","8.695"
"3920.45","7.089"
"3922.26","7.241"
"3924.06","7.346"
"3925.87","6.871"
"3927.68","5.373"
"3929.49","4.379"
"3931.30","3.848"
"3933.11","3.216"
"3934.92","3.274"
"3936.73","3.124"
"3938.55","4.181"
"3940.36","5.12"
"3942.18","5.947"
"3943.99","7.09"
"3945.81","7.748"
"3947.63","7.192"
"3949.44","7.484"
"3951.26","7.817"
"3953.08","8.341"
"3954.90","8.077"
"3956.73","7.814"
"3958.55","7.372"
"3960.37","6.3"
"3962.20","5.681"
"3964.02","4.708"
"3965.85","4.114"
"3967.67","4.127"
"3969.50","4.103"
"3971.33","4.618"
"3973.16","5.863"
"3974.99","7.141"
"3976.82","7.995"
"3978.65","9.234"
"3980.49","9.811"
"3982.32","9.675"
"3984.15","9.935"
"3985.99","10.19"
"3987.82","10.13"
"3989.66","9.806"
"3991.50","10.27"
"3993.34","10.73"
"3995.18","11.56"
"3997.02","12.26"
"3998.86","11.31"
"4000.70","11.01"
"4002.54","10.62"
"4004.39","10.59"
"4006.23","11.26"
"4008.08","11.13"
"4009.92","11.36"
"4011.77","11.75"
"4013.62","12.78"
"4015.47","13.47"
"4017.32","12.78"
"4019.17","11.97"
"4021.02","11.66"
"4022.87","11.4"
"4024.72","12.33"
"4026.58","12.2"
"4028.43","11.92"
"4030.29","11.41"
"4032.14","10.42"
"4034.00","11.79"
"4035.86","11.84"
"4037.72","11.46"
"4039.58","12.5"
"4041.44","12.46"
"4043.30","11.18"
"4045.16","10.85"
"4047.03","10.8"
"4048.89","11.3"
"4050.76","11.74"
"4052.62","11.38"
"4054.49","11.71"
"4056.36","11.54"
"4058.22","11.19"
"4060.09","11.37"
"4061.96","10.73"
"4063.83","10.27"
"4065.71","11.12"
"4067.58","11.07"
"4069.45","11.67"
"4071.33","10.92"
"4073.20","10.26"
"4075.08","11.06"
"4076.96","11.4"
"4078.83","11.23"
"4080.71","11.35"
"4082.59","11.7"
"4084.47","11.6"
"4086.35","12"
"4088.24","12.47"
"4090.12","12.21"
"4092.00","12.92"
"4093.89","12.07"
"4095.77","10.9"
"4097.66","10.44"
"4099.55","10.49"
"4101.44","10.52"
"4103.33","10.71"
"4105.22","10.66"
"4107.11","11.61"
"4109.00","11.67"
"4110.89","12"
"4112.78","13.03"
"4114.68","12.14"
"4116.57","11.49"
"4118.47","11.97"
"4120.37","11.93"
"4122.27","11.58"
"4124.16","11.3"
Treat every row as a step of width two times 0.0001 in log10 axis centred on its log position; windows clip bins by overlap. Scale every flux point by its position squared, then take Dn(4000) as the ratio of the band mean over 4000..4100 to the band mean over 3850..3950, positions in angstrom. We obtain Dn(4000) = 1.9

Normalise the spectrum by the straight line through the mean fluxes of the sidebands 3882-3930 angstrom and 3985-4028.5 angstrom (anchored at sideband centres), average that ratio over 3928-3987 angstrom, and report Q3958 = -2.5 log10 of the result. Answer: 0.42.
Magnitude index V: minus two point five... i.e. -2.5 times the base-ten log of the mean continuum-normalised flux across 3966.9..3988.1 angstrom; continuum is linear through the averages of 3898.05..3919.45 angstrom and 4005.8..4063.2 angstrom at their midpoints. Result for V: 0.30 mag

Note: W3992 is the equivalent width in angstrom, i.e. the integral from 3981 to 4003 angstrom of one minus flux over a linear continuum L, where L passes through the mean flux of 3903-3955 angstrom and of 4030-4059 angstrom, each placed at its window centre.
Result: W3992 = -3.0 angstrom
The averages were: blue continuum 6.72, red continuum 11.5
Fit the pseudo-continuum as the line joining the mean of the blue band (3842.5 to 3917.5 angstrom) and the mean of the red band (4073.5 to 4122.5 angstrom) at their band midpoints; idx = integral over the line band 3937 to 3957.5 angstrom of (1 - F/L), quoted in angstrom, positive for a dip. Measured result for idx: 3.2 angstrom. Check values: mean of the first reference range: 6.53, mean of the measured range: 6.86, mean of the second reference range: 11.6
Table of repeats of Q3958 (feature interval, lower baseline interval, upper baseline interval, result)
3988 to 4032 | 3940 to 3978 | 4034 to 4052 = -0.20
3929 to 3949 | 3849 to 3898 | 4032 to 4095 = 0.49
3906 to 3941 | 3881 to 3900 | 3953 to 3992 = 0.11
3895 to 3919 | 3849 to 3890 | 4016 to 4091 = -0.16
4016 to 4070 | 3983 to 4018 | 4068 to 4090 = -0.02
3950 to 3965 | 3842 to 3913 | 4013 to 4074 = 0.25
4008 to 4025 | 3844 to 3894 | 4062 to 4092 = -0.23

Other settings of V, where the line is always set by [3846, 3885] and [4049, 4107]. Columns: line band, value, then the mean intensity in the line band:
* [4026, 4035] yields -0.15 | 11.5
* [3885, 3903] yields -0.08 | 7.05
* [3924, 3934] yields 0.43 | 4.99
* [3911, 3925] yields -0.14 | 8.11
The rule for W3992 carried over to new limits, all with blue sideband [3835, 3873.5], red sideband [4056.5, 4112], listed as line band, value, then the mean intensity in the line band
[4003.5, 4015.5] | -2.9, 11.6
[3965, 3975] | 4.3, 4.81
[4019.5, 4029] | -2.1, 11.9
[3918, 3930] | 0.7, 6.75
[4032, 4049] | -2.2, 11.5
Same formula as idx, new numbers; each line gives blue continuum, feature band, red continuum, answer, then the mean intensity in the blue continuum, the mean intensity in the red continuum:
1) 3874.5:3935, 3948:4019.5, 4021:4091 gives 2.03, 6.81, 11.5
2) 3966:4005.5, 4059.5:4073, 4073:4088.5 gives 0.14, 9.02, 11.5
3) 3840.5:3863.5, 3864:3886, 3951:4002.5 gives 0.89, 5.54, 8.27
